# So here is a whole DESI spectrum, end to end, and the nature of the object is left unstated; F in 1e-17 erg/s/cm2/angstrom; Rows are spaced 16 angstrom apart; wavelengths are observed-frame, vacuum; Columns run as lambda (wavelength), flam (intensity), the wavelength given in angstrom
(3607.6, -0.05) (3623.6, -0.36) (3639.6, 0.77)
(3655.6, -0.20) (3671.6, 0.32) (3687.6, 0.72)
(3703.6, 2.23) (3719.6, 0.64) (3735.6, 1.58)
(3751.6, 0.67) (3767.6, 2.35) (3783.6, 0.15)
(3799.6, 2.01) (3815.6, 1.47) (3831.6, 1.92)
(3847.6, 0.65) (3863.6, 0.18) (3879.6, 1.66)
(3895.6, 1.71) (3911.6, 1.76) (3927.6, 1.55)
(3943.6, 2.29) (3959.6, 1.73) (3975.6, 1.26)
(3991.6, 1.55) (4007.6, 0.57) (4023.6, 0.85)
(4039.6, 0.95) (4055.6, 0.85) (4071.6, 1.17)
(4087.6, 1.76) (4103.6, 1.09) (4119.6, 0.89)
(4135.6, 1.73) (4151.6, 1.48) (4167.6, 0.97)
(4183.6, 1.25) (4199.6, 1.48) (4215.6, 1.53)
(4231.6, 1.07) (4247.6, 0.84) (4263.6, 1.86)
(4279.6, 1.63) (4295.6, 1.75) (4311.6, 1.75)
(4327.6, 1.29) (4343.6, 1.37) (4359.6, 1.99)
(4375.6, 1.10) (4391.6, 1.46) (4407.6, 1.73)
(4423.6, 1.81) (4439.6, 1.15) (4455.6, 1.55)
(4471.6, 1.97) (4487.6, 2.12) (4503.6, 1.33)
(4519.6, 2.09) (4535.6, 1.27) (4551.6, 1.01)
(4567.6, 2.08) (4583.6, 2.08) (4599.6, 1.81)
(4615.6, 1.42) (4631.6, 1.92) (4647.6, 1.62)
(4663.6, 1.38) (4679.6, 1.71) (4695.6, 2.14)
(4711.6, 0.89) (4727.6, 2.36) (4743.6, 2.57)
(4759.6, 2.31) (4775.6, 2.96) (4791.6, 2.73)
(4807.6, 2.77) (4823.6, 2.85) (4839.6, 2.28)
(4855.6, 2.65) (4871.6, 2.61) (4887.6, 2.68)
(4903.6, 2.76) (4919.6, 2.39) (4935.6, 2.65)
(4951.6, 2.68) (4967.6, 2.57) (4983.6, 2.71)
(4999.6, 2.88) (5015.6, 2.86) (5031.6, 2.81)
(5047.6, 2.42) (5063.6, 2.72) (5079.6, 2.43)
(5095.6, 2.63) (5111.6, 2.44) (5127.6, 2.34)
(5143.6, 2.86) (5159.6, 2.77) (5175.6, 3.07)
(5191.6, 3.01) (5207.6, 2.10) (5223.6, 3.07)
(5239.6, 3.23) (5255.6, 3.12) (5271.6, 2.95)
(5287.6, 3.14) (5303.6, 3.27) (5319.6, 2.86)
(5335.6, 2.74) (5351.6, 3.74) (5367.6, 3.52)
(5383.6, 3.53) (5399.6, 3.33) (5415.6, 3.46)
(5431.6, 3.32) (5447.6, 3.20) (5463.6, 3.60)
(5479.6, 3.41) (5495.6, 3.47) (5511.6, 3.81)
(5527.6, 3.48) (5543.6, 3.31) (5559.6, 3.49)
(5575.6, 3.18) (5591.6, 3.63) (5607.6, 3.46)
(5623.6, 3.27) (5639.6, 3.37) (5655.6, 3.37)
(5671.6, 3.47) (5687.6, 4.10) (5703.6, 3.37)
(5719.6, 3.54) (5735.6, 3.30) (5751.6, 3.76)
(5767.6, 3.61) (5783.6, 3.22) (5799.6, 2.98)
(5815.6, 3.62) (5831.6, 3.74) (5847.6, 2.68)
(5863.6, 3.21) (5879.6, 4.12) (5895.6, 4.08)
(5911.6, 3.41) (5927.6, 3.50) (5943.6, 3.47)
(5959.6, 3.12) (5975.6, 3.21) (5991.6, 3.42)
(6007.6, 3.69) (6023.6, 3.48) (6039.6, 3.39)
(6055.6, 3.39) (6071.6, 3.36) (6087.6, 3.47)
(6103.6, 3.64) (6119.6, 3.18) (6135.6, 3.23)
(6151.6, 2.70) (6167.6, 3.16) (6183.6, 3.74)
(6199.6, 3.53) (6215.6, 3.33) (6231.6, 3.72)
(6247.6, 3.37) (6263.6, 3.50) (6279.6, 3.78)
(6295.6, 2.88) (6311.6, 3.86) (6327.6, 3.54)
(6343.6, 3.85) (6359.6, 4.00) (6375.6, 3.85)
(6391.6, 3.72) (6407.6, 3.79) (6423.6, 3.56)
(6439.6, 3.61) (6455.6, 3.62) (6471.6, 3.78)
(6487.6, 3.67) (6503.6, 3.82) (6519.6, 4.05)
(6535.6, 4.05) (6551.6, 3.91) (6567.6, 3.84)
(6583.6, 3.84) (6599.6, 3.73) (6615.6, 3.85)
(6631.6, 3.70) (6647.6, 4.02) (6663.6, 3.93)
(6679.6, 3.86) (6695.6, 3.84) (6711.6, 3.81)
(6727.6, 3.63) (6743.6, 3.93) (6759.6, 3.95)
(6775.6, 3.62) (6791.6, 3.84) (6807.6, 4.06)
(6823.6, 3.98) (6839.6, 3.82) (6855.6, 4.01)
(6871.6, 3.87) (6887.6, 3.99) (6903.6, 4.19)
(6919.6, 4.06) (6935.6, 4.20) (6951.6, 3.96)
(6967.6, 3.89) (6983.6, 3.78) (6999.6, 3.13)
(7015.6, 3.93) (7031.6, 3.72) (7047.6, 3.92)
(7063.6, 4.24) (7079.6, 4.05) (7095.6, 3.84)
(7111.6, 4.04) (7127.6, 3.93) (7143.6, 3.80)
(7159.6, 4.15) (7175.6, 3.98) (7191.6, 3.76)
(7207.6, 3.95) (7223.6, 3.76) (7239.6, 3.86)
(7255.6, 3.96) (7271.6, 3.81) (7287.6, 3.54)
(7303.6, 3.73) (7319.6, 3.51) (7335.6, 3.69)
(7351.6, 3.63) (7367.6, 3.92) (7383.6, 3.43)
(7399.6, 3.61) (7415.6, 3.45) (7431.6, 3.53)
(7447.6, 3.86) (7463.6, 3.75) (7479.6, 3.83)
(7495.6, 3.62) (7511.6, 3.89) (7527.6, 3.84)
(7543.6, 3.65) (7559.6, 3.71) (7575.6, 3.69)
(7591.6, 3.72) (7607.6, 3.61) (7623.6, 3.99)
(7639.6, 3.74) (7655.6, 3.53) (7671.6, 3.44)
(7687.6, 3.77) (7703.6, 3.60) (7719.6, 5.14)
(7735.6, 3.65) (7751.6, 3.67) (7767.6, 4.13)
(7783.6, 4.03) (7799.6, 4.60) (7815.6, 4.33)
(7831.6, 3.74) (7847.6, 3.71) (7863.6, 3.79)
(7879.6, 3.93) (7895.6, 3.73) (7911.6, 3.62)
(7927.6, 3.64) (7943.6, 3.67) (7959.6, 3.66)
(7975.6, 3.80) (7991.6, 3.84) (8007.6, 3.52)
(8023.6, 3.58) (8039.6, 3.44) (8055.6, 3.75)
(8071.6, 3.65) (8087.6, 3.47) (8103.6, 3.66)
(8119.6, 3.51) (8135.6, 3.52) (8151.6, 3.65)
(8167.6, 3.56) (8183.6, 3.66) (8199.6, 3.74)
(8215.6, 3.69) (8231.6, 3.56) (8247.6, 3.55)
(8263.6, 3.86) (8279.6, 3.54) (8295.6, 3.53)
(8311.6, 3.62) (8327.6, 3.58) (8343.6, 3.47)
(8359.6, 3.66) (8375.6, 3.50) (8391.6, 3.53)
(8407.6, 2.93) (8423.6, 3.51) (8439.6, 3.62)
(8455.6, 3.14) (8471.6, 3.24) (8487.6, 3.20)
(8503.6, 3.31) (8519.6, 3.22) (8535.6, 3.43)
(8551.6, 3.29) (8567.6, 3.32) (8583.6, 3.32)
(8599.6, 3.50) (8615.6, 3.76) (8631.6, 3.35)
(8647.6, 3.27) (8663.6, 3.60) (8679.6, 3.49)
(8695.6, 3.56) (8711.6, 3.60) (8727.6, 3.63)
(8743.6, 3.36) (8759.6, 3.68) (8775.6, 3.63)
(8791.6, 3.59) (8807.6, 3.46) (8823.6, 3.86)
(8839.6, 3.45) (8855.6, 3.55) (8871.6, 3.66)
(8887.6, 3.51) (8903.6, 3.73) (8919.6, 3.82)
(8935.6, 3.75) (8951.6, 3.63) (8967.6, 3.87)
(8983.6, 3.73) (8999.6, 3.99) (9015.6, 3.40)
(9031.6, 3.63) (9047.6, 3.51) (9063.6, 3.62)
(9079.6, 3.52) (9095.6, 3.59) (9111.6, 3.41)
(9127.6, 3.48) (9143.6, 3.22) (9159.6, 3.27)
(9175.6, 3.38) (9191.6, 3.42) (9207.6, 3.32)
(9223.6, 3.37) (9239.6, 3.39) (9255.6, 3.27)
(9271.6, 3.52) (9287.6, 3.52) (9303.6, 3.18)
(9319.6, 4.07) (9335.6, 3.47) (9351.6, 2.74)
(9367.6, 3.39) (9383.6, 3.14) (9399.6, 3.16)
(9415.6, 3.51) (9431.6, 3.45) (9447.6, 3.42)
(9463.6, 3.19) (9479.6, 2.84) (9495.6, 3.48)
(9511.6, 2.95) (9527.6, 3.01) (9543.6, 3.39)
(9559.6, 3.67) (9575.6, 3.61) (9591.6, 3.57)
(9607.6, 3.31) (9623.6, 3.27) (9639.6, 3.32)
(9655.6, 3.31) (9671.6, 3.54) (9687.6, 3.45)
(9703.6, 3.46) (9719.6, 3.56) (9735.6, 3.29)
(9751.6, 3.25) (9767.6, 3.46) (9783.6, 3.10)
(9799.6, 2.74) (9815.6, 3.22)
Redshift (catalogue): 0.19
